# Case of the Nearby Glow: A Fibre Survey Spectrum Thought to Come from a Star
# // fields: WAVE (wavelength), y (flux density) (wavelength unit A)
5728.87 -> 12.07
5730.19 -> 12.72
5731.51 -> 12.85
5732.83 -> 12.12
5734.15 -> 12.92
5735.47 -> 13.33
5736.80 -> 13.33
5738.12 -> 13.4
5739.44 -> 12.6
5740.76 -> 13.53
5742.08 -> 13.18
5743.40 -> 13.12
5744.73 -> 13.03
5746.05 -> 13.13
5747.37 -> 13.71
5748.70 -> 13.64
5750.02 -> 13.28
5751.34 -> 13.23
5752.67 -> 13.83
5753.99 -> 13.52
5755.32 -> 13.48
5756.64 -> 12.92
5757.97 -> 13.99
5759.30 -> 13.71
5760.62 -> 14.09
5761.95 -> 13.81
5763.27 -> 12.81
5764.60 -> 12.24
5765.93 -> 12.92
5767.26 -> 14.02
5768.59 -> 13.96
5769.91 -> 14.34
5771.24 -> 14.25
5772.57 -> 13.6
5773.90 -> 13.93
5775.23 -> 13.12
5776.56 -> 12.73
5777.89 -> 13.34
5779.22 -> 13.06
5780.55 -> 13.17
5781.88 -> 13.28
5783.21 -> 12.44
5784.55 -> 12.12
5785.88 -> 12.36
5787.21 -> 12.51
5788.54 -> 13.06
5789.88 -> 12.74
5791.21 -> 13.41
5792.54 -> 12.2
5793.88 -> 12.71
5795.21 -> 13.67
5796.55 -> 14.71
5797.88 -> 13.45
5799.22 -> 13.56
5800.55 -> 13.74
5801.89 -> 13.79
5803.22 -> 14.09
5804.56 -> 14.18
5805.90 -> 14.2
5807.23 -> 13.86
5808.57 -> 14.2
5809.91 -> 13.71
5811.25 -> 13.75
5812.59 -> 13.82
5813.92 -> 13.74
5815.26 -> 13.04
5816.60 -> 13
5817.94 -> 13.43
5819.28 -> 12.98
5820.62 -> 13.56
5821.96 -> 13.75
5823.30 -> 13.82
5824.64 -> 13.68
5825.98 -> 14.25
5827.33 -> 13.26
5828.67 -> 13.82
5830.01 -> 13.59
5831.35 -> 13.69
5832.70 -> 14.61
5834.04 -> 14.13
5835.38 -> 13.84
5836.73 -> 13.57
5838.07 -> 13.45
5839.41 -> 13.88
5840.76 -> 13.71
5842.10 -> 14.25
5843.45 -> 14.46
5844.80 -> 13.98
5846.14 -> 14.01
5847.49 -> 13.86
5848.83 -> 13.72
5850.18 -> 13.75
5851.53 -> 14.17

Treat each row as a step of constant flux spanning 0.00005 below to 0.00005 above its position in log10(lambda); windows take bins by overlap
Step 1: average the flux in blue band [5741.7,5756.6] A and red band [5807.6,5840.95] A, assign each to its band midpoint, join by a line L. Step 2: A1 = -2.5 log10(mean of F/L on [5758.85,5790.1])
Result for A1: 0.02 mag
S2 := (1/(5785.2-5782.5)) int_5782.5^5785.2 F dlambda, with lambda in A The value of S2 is 12.3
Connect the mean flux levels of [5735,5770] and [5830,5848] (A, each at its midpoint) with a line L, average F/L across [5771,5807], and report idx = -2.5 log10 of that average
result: 0.03 mag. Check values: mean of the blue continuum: 13.4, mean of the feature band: 13.3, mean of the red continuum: 13.9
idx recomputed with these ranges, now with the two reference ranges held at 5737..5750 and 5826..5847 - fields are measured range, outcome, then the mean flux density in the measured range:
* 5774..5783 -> 0.03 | 13.1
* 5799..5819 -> 0.00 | 13.7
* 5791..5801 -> 0.02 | 13.4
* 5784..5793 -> 0.08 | 12.7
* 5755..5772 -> -0.01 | 13.6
